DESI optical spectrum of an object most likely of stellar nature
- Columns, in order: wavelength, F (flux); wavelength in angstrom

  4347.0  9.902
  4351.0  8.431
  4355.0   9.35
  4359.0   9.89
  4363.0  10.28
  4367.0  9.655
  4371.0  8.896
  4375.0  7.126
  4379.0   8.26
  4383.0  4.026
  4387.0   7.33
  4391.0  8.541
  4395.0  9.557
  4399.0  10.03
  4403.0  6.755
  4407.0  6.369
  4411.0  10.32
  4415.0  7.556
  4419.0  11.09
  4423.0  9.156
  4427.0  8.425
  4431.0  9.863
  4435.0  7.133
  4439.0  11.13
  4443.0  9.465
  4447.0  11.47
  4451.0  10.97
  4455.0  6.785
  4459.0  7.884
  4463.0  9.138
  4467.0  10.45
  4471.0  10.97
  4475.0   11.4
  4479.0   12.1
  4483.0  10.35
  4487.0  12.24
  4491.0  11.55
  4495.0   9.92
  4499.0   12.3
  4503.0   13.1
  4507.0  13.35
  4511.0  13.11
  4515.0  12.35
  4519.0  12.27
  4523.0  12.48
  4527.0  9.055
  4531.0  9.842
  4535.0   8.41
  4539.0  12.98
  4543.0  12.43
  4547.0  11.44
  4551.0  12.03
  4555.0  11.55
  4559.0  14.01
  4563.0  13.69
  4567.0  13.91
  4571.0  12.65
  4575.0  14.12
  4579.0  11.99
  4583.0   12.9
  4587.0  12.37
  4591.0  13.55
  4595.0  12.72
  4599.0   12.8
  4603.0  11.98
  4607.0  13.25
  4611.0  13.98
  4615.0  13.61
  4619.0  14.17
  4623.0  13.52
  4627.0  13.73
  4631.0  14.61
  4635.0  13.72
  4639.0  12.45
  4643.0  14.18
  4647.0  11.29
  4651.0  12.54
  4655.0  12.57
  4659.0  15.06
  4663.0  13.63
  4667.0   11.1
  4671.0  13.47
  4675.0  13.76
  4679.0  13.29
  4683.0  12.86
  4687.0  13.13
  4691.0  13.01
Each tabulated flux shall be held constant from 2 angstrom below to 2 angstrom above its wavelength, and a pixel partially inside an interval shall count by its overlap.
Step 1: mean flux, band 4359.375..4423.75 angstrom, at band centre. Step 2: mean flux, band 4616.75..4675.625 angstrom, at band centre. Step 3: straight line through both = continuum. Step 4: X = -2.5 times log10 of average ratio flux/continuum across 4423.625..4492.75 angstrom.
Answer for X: -0.03 mag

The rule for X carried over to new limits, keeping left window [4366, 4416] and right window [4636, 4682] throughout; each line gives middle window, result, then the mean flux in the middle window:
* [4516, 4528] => -0.11 mag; 11.5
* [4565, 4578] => -0.18 mag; 13.4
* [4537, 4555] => -0.12 mag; 12.1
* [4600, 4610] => -0.06 mag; 12.8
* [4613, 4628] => -0.12 mag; 13.8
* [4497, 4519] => -0.25 mag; 12.8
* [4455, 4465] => 0.14 mag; 8.17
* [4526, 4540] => 0.08 mag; 9.94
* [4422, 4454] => -0.09 mag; 9.63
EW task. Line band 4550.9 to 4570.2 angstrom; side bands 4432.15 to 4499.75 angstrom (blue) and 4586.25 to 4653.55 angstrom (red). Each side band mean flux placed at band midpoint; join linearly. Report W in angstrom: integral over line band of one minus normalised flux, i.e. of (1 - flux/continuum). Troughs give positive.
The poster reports -1.6 angstrom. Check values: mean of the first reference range 10.3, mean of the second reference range 13.2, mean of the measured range 13.1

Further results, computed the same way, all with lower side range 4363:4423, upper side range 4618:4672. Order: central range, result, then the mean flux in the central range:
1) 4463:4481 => -2.0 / 11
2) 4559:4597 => -3.8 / 13.1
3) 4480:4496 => -1.5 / 11.2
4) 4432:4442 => 0.0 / 9.24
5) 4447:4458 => 0.3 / 9.26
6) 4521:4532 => 0.4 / 10.5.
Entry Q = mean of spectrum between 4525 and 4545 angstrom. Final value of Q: 10.5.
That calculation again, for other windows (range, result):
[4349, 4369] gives 9.52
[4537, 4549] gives 12.3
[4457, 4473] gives 9.61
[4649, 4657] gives 12.6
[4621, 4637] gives 13.9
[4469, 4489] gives 11.4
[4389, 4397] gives 9.05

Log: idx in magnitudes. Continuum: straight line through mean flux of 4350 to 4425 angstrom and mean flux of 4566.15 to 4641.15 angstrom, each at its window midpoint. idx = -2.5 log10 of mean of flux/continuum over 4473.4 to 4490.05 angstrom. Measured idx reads -0.09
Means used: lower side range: 8.56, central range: 11.5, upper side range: 13.3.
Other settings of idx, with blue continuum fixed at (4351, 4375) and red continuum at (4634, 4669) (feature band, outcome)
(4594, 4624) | -0.07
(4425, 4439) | 0.15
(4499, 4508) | -0.17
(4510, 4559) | -0.01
